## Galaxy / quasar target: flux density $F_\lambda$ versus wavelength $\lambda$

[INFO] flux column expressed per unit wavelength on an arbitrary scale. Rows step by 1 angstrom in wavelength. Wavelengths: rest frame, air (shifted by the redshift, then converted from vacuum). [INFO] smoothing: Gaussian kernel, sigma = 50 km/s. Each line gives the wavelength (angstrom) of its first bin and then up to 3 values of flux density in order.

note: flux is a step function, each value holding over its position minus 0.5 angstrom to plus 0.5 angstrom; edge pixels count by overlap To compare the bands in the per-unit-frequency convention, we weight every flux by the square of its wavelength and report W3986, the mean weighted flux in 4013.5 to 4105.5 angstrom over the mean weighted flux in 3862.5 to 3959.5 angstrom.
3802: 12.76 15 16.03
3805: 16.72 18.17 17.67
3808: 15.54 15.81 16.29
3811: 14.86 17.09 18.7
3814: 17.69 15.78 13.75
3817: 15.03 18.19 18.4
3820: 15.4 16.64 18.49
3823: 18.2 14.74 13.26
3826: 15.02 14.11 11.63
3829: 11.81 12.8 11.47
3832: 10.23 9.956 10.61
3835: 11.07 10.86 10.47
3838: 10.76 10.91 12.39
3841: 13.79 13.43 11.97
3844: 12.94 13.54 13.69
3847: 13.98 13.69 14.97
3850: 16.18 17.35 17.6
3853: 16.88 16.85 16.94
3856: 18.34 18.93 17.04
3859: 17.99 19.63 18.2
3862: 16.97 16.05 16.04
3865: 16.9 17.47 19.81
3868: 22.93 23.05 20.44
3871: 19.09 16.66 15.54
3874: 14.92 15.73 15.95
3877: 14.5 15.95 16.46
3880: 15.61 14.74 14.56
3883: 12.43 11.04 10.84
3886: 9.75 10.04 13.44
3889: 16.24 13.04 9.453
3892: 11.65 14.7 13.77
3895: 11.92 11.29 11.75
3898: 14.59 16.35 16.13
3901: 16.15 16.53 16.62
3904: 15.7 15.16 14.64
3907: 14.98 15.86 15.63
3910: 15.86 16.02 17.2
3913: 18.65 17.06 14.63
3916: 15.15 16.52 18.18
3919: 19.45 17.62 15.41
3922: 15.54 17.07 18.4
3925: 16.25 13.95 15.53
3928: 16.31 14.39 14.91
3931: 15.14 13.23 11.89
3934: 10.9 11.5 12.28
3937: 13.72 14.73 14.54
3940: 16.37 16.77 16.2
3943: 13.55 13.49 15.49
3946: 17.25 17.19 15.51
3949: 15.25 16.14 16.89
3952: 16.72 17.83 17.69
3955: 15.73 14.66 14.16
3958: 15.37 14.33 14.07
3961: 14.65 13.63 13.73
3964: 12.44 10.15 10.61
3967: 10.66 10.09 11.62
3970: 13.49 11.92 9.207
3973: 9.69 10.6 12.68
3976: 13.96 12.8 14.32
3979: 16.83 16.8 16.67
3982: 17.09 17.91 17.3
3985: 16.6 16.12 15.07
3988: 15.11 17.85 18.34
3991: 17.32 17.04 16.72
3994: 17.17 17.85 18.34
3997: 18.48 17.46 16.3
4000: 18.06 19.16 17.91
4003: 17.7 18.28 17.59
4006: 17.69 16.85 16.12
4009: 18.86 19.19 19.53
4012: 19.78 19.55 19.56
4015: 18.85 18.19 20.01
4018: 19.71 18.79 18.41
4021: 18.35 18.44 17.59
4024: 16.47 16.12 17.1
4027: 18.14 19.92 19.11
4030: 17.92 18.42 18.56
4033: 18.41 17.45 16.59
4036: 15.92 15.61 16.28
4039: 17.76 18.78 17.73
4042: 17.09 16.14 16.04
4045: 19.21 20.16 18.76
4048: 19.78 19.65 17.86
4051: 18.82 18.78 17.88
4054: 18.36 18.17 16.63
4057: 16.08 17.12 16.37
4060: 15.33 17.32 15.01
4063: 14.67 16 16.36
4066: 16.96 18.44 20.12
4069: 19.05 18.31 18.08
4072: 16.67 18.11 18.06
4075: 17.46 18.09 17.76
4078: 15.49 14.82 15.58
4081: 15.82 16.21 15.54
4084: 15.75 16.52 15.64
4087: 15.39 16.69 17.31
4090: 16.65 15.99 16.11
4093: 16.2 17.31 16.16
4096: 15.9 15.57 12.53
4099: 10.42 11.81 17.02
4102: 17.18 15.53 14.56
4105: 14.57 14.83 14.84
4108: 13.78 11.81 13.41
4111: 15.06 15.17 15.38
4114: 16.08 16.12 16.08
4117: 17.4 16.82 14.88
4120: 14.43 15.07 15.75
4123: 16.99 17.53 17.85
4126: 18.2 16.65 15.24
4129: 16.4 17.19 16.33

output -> 1.20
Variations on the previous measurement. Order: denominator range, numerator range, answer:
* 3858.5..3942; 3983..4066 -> 1.22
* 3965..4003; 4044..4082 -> 1.19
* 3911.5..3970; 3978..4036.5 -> 1.23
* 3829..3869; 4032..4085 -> 1.28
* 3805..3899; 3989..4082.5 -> 1.30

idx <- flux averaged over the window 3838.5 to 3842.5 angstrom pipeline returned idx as 12.6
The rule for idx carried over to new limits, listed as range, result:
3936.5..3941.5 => 15.2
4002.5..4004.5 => 18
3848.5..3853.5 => 16.6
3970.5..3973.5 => 10.3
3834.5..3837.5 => 10.8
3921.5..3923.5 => 16.3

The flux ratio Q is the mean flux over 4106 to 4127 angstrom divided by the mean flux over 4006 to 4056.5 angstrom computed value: 0.86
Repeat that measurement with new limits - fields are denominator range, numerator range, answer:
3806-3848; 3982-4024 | 1.26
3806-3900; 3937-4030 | 1.08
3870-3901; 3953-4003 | 1.07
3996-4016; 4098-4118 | 0.81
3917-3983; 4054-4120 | 1.10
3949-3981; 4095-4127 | 1.11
